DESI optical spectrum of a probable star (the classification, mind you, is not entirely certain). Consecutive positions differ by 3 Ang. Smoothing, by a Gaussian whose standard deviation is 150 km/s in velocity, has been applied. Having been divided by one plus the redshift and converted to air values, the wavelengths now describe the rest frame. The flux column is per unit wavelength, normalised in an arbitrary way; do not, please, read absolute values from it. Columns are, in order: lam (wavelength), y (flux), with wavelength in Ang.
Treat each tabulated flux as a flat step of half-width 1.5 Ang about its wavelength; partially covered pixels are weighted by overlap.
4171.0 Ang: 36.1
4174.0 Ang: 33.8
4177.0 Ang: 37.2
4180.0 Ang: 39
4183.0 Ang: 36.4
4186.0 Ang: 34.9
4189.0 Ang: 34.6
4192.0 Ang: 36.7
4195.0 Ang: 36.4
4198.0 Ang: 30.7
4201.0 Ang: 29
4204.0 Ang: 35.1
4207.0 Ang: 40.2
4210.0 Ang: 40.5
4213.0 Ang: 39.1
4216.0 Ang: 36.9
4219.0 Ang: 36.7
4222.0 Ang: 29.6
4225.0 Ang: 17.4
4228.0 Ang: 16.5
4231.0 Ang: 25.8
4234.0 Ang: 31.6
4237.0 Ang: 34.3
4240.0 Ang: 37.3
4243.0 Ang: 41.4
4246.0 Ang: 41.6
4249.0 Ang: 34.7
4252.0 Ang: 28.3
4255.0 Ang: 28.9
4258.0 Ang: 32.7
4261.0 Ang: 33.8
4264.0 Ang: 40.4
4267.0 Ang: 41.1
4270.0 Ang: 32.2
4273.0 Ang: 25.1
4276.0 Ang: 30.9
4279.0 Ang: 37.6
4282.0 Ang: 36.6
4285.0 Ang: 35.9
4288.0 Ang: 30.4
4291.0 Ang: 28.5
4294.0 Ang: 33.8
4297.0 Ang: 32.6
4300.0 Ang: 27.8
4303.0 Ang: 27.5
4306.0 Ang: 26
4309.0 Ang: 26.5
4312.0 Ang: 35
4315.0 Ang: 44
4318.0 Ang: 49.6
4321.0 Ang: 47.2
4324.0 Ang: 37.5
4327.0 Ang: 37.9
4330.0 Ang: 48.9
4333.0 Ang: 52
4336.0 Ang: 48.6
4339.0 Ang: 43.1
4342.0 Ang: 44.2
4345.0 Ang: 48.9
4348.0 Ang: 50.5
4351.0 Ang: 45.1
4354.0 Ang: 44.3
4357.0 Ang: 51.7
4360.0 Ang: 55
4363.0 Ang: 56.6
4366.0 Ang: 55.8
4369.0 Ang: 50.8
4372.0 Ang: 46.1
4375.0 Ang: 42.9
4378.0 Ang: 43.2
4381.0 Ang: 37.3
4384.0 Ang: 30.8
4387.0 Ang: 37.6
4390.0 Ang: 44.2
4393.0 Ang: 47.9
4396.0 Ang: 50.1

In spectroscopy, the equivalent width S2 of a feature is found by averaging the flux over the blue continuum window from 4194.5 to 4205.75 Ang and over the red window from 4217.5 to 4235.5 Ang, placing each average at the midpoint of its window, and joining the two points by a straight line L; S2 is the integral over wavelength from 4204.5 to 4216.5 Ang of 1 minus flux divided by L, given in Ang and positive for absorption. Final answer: -3.5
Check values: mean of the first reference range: 32.6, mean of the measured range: 39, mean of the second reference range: 26.3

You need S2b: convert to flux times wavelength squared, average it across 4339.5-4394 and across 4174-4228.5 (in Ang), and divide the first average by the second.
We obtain 1.47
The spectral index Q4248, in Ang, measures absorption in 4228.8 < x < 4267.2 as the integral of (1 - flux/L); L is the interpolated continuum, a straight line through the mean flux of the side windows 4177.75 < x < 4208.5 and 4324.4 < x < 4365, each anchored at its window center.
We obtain 5.5 Ang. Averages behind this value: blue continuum 35.3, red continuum 48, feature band 34.2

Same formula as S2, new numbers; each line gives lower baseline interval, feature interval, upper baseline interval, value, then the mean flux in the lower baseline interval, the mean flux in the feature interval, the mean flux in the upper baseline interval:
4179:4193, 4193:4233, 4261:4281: 4.3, 36.2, 31.9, 34.5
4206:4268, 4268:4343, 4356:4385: 7.5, 33.6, 36.8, 47.2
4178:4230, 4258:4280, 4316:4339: 3.1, 33.5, 34.3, 45.7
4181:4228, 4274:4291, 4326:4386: 2.9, 33.8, 33.5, 46.7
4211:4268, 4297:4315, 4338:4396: 4.4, 33.1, 30.2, 46.2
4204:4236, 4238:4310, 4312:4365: 9.8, 31.6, 33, 47.1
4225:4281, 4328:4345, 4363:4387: -2.8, 32.6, 47.2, 44.2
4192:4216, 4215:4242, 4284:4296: 4.0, 36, 29.6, 32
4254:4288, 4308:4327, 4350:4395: -0.3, 34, 40.2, 46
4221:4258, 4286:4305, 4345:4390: 3.7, 30.7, 30.1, 46.3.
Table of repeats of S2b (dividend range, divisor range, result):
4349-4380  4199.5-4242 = 1.62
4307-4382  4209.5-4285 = 1.44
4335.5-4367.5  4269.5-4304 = 1.61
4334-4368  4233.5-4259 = 1.50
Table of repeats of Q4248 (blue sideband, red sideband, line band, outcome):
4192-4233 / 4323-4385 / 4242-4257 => 0.4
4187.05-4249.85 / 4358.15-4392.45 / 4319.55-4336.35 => -1.2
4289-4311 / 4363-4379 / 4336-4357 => -2.3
